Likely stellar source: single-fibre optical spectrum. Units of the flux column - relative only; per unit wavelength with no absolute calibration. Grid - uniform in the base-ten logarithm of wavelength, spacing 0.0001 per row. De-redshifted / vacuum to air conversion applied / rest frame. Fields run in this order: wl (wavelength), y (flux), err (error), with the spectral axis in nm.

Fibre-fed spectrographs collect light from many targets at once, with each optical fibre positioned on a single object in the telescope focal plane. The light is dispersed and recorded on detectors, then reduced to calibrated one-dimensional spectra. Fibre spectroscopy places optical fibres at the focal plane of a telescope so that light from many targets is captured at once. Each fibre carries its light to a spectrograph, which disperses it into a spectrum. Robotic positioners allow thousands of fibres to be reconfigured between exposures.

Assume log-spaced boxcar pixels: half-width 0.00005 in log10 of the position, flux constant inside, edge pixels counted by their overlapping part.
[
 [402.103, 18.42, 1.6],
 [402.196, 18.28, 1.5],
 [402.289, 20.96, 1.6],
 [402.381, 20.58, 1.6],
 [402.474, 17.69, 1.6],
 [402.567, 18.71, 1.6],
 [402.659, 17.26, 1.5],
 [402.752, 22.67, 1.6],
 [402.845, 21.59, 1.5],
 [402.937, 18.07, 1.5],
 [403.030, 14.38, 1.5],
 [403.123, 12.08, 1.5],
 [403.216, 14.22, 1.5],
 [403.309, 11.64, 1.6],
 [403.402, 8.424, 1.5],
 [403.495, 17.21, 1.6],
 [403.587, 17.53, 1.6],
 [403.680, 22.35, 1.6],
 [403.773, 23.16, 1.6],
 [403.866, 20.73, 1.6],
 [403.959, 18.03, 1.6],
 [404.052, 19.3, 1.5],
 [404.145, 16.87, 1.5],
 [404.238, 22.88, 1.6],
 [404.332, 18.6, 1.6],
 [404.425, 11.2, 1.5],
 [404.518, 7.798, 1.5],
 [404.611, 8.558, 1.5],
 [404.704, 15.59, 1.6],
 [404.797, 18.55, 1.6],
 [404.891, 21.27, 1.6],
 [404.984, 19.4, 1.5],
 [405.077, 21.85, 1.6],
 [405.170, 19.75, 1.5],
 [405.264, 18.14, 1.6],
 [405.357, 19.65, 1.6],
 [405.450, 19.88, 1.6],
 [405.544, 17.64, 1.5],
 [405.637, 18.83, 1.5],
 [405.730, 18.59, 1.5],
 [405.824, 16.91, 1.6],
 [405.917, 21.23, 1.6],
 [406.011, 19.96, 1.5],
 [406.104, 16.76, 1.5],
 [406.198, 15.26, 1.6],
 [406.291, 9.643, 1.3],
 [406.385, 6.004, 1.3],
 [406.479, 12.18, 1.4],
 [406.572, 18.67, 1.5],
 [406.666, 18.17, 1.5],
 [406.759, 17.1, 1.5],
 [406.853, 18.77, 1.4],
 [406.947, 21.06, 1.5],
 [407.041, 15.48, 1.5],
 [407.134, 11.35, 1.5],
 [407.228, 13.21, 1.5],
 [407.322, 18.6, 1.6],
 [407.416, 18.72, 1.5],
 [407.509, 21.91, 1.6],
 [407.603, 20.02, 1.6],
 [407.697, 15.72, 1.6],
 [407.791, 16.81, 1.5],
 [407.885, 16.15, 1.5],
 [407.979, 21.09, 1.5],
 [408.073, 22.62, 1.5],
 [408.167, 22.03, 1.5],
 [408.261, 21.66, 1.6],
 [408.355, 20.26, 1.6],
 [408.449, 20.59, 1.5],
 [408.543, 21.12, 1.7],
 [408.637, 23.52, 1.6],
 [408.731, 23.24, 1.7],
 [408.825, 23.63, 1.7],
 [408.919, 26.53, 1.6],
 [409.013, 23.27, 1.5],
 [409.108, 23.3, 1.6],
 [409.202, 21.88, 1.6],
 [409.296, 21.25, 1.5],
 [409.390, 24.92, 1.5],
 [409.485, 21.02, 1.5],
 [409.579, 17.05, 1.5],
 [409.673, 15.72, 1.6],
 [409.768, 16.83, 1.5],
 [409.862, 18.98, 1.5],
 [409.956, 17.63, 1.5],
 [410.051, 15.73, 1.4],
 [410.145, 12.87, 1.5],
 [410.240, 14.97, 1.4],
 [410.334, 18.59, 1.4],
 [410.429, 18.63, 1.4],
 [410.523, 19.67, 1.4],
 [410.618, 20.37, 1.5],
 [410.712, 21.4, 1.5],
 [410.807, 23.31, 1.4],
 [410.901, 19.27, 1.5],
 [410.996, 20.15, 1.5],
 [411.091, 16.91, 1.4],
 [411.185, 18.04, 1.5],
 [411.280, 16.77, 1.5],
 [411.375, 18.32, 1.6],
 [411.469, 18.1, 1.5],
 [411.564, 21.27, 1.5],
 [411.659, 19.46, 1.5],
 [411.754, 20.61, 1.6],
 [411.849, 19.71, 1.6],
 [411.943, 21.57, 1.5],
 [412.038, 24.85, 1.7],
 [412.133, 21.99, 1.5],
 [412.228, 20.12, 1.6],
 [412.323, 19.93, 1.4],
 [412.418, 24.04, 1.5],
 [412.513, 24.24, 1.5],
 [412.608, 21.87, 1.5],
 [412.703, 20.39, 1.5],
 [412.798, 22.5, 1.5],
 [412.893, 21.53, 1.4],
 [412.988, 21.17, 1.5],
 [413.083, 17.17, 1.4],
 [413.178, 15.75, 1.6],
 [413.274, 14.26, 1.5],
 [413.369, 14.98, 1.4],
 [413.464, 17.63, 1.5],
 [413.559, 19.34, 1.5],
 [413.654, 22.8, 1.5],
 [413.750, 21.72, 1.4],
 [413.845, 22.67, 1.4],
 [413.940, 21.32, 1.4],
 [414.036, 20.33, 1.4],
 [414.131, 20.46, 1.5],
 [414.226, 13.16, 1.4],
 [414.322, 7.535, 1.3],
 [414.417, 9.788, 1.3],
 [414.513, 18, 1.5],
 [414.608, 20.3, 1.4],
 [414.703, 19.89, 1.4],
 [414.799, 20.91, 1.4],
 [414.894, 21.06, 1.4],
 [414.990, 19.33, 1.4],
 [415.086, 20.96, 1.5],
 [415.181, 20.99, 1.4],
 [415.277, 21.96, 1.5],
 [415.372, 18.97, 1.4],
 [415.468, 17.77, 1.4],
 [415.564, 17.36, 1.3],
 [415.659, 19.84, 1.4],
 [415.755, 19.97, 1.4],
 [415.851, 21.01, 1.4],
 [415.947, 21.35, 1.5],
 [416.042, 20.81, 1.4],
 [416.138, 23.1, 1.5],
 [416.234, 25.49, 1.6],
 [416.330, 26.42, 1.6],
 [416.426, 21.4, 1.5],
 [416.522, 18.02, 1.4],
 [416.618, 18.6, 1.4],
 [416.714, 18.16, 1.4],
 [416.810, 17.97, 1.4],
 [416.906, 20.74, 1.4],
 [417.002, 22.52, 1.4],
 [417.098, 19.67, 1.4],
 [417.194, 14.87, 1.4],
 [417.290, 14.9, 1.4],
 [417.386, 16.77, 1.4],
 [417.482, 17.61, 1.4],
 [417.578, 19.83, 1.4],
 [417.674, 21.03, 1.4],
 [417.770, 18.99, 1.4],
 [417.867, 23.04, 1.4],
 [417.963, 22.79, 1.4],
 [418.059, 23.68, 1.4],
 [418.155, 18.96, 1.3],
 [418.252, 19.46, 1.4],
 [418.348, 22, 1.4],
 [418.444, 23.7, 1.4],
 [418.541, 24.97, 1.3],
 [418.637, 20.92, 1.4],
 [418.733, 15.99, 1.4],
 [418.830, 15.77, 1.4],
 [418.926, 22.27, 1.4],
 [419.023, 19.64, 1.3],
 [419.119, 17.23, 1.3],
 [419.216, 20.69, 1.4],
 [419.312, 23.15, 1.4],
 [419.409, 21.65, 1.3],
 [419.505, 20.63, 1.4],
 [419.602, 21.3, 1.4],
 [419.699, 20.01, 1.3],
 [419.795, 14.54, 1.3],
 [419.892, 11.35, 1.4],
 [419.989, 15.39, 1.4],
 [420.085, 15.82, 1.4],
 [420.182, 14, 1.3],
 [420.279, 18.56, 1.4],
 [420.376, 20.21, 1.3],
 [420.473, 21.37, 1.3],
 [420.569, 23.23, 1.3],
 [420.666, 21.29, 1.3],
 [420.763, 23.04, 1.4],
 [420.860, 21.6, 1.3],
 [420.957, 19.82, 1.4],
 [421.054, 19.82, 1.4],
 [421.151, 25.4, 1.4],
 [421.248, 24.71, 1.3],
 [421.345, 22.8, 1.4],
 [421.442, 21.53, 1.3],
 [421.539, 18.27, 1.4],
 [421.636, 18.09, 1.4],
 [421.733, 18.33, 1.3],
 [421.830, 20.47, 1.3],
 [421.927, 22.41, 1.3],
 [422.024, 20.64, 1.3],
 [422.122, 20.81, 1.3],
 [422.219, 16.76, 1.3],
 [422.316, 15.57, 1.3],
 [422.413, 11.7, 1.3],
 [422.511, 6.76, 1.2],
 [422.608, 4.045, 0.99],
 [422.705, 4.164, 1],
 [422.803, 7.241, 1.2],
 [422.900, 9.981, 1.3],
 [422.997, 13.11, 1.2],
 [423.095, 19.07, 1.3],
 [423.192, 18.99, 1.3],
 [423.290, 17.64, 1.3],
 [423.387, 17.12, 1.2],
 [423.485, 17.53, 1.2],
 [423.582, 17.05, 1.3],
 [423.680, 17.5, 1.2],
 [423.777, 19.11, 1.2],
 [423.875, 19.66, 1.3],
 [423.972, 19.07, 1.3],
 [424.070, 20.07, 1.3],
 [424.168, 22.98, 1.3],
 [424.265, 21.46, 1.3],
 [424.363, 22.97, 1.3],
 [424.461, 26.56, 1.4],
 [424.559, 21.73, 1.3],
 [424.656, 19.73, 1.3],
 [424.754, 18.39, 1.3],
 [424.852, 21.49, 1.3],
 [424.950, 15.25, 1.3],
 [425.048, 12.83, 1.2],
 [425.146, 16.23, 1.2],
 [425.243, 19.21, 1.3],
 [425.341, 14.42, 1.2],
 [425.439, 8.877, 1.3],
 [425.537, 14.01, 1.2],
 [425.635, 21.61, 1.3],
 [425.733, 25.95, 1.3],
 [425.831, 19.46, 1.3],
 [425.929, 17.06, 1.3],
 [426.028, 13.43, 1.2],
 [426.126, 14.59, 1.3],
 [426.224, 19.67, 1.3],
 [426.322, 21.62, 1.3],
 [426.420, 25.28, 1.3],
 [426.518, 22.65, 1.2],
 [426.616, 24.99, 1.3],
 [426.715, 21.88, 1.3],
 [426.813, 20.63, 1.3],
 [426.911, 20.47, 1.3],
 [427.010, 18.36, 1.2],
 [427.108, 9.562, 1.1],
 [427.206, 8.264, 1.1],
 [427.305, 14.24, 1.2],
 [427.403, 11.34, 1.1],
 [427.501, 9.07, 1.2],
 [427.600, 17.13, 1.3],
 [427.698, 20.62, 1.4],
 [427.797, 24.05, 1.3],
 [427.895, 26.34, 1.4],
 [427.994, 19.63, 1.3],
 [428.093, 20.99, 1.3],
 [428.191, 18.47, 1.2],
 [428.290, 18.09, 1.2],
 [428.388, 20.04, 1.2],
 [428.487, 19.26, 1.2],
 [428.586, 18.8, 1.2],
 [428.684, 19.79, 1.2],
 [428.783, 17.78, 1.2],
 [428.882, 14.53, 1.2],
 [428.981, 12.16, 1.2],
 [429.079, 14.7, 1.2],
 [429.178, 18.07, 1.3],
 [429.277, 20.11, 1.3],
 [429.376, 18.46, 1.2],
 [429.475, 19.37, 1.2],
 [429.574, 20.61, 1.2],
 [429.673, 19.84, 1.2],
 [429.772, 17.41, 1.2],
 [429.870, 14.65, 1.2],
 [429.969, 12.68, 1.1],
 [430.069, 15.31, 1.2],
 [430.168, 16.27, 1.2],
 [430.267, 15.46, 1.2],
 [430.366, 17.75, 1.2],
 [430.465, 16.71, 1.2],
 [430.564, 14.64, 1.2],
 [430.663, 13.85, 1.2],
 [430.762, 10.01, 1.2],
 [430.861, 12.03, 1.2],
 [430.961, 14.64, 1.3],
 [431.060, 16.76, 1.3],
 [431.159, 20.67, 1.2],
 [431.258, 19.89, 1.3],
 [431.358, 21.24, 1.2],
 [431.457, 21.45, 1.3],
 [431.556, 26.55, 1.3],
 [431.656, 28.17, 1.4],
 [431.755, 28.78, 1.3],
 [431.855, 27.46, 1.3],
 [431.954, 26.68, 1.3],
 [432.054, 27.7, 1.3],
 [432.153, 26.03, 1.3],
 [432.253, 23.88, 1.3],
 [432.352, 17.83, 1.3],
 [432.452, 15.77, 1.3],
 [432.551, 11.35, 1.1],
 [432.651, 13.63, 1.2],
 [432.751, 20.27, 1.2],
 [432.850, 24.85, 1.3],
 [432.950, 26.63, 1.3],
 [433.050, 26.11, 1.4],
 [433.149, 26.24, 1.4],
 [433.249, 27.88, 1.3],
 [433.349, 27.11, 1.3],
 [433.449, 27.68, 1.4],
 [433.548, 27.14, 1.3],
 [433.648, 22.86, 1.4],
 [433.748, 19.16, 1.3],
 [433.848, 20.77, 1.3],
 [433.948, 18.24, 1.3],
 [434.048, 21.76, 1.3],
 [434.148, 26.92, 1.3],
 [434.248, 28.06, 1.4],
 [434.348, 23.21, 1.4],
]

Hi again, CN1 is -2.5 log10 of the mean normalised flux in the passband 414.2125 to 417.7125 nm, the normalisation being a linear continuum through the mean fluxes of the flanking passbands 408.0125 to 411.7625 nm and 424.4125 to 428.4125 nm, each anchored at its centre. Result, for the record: 0.01 mag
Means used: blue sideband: 20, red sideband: 18.4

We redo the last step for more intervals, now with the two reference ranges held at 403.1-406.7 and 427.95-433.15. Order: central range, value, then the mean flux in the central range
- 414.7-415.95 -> -0.131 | 20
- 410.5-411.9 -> -0.128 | 19.6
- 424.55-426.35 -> 0.071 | 17.5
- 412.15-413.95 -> -0.151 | 20.2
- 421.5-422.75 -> 0.204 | 15.2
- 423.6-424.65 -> -0.129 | 20.9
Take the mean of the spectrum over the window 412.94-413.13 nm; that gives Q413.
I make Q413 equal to 19.2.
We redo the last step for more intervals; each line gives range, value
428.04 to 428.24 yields 19.7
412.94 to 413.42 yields 16.7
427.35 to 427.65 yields 12.6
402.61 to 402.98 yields 20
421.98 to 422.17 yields 20.6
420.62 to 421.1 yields 21.1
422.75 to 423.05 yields 10.1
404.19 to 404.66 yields 13.8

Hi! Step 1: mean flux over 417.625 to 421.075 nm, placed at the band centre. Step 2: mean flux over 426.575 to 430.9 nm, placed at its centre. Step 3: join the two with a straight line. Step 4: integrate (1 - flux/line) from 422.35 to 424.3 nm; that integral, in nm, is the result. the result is 0.37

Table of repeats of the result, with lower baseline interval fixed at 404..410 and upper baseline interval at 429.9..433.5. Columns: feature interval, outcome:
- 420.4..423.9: 0.363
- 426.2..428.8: 0.171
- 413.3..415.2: 0.051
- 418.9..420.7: 0.049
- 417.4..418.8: -0.098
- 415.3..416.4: -0.109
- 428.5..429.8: 0.157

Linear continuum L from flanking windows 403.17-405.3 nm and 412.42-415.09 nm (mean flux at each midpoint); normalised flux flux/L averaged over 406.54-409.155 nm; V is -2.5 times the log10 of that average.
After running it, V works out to -0.114 mag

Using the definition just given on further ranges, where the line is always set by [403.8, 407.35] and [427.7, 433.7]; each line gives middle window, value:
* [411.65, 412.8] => -0.22 mag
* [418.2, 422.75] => 0.00 mag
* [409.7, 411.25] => -0.04 mag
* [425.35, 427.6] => 0.13 mag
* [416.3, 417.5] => -0.04 mag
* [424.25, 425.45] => 0.04 mag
